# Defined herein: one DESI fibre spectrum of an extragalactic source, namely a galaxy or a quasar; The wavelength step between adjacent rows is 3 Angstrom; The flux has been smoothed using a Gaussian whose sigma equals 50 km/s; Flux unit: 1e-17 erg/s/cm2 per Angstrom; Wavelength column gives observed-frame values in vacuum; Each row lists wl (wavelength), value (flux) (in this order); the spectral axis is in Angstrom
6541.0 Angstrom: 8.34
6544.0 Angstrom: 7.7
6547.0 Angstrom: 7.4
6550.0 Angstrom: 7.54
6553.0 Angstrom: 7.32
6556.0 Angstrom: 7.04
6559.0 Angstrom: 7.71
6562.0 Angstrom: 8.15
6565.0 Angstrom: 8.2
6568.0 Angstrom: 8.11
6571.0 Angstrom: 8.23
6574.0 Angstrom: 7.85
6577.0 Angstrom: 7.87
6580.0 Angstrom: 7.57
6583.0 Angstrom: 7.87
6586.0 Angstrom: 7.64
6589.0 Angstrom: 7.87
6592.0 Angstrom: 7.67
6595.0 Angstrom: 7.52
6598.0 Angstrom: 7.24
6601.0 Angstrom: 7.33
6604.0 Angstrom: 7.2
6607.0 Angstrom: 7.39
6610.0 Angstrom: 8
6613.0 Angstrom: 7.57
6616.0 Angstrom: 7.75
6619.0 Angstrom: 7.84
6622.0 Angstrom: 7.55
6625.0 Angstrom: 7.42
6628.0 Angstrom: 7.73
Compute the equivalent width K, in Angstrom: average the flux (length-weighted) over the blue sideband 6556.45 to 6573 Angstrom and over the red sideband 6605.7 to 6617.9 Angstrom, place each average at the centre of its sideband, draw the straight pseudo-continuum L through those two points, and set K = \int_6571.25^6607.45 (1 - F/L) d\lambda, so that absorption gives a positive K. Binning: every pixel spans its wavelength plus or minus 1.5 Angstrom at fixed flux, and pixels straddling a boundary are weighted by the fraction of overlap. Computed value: 1.1 Angstrom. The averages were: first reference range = 8.01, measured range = 7.61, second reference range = 7.69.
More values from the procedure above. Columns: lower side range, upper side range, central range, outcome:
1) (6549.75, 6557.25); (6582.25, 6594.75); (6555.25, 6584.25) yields -1.5 Angstrom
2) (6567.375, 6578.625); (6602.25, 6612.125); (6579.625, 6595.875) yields 0.2 Angstrom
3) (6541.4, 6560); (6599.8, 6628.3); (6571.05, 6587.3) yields -0.6 Angstrom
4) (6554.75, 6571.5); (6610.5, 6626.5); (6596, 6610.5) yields 0.6 Angstrom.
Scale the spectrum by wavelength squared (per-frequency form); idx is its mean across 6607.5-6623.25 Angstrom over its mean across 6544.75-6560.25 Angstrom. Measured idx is 1.06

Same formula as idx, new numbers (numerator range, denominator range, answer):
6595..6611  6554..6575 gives 0.95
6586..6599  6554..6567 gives 0.99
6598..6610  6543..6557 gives 1.01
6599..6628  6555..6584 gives 0.97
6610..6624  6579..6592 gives 1.01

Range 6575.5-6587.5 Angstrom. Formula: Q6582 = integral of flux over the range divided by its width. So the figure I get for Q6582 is 7.74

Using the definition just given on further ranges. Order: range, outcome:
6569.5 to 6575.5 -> 8.04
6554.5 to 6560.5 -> 7.38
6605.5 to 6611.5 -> 7.7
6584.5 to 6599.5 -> 7.59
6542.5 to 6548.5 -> 7.55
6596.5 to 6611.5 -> 7.43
